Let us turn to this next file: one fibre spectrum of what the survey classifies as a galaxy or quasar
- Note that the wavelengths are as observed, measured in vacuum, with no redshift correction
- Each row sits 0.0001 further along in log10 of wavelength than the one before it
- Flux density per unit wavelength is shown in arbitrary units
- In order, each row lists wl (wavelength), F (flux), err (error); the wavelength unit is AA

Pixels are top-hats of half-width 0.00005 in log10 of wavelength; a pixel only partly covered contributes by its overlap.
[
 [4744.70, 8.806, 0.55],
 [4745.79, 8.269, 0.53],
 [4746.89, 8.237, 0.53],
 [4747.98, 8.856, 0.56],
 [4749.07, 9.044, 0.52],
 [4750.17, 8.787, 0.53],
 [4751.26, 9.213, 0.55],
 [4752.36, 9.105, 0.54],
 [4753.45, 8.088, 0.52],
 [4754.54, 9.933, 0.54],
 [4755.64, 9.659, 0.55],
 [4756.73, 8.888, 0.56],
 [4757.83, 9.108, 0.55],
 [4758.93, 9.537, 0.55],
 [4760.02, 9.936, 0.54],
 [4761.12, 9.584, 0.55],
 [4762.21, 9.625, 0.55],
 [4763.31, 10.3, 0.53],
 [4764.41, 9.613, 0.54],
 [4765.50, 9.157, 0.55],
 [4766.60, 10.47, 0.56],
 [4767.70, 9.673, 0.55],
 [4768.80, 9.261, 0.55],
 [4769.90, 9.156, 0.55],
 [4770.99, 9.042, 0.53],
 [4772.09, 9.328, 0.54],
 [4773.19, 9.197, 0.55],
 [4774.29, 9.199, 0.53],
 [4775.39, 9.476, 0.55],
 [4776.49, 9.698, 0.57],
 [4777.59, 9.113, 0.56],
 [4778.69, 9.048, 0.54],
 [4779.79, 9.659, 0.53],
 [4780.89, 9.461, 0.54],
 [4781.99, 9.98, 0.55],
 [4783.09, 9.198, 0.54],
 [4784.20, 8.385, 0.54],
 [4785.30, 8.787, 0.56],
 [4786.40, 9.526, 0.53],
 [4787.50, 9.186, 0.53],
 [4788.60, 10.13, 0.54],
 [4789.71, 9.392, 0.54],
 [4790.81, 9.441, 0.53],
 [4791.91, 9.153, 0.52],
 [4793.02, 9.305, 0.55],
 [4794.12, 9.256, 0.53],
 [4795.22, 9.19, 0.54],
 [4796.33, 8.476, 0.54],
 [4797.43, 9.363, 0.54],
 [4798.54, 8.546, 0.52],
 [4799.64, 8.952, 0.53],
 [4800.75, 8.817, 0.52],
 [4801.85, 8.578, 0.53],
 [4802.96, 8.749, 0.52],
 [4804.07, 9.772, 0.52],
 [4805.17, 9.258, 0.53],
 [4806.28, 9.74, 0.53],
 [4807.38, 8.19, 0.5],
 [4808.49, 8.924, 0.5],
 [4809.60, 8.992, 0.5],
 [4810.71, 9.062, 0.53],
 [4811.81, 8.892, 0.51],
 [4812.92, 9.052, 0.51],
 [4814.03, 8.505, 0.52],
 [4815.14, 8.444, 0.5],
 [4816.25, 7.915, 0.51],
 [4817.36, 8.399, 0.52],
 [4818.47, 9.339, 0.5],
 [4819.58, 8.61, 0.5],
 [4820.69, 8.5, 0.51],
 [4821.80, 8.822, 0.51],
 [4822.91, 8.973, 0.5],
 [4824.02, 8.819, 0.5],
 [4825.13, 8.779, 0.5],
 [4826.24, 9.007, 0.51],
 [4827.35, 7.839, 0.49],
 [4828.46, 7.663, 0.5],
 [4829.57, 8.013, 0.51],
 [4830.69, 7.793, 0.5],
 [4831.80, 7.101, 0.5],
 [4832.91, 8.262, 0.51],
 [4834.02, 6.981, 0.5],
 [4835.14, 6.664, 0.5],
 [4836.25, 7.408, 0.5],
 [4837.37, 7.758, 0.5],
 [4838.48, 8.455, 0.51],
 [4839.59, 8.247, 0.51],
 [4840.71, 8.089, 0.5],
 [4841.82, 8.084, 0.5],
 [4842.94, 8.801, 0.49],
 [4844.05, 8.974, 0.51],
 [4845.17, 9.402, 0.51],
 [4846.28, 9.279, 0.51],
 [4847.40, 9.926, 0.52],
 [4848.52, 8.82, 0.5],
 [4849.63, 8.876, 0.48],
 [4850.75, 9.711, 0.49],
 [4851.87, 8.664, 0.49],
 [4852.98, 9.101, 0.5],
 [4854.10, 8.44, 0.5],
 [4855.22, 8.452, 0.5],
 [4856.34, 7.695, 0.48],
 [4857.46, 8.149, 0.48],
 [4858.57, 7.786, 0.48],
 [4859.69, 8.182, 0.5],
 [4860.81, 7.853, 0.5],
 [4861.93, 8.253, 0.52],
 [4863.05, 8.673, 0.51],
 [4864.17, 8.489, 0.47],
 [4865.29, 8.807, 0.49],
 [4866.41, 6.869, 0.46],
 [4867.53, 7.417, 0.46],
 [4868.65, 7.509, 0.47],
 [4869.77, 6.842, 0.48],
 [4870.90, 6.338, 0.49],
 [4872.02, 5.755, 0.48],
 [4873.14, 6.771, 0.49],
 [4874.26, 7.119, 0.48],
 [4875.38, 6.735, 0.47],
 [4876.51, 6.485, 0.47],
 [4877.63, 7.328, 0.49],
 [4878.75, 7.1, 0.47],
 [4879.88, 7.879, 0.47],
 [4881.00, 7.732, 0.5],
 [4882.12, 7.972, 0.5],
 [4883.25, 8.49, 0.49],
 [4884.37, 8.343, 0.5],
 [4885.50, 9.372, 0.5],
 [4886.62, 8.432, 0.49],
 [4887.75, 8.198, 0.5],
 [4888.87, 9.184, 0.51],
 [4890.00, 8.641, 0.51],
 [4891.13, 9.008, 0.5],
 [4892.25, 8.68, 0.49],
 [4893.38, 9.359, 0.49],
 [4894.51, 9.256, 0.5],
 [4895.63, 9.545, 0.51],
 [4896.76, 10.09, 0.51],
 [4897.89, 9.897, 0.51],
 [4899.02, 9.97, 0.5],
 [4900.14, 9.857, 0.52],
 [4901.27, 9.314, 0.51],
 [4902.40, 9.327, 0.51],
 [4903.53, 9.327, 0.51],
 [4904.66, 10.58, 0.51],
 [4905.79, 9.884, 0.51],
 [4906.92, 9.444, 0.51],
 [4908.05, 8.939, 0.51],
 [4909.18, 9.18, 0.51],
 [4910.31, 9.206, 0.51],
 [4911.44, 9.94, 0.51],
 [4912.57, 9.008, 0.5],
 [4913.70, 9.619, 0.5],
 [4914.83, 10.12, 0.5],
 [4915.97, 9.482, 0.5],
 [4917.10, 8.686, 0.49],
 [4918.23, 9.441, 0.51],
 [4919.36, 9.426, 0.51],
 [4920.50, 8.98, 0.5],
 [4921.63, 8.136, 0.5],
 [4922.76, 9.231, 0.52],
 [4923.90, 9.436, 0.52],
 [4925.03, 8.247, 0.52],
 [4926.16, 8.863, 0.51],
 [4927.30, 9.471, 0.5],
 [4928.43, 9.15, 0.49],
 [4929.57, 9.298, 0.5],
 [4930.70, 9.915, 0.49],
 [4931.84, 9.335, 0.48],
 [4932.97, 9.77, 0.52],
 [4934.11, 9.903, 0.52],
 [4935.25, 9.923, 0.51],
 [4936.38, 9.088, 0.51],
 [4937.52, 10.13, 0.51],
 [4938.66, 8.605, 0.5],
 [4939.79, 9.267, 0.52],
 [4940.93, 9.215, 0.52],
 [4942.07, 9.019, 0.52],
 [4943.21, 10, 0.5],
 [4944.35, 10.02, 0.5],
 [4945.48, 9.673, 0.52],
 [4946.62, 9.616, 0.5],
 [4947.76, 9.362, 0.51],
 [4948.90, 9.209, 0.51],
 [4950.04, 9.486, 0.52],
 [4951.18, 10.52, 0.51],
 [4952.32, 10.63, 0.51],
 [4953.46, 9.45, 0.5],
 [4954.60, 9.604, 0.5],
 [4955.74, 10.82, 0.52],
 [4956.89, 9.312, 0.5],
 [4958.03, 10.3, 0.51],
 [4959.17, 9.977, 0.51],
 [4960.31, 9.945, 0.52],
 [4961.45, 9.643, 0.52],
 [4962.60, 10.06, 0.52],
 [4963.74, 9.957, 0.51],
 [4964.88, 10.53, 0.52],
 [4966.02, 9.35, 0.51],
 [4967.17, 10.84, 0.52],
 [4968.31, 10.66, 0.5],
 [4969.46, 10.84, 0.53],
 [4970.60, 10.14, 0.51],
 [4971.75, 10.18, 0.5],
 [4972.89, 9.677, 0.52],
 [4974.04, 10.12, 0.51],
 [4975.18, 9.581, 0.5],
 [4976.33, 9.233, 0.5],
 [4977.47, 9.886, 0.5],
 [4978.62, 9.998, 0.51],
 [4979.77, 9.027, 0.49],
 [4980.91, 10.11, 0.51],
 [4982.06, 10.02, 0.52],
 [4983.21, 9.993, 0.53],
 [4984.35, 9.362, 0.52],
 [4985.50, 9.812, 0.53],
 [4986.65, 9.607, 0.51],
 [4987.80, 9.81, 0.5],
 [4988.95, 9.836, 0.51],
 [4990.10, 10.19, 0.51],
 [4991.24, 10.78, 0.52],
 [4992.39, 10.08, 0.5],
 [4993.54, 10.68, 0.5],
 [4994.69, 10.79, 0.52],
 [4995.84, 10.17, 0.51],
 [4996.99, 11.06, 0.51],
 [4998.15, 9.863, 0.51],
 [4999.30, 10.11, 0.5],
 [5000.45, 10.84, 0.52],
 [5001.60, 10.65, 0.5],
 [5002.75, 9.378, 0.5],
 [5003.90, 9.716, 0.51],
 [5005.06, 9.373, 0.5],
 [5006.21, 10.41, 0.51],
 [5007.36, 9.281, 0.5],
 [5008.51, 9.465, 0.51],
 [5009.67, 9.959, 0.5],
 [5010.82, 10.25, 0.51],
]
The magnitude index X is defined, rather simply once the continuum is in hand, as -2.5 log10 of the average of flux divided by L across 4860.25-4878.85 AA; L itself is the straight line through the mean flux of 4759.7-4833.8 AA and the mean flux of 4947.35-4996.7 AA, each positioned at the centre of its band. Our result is 0.27 mag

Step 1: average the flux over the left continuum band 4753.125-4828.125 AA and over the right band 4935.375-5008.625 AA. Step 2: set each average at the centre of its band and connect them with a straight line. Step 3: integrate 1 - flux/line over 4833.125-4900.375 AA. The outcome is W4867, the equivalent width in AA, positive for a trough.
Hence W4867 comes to 8.5 AA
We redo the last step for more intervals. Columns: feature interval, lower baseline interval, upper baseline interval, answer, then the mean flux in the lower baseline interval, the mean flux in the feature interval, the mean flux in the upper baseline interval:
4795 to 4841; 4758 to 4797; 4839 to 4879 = 1.22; 9.4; 8.49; 8.04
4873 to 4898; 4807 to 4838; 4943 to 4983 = 1.98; 8.31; 8.33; 9.94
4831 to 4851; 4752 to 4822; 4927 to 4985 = 2.18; 9.18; 8.35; 9.79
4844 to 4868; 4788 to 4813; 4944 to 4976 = 2.22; 9.1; 8.53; 9.98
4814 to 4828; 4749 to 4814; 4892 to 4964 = 1.07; 9.24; 8.61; 9.54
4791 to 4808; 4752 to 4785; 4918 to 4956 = 0.68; 9.39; 9.03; 9.47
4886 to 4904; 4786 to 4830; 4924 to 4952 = 0.05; 8.89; 9.26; 9.47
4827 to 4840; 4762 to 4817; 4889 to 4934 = 2.22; 9.19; 7.67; 9.36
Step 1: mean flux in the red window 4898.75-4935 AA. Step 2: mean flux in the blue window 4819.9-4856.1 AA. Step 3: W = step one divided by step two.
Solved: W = 1.11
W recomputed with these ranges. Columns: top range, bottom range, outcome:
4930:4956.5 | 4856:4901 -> 1.18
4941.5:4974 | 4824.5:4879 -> 1.25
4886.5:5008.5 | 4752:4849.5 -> 1.08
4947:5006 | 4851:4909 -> 1.19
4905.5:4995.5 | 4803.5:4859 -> 1.14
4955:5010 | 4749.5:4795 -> 1.07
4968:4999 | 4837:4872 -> 1.21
